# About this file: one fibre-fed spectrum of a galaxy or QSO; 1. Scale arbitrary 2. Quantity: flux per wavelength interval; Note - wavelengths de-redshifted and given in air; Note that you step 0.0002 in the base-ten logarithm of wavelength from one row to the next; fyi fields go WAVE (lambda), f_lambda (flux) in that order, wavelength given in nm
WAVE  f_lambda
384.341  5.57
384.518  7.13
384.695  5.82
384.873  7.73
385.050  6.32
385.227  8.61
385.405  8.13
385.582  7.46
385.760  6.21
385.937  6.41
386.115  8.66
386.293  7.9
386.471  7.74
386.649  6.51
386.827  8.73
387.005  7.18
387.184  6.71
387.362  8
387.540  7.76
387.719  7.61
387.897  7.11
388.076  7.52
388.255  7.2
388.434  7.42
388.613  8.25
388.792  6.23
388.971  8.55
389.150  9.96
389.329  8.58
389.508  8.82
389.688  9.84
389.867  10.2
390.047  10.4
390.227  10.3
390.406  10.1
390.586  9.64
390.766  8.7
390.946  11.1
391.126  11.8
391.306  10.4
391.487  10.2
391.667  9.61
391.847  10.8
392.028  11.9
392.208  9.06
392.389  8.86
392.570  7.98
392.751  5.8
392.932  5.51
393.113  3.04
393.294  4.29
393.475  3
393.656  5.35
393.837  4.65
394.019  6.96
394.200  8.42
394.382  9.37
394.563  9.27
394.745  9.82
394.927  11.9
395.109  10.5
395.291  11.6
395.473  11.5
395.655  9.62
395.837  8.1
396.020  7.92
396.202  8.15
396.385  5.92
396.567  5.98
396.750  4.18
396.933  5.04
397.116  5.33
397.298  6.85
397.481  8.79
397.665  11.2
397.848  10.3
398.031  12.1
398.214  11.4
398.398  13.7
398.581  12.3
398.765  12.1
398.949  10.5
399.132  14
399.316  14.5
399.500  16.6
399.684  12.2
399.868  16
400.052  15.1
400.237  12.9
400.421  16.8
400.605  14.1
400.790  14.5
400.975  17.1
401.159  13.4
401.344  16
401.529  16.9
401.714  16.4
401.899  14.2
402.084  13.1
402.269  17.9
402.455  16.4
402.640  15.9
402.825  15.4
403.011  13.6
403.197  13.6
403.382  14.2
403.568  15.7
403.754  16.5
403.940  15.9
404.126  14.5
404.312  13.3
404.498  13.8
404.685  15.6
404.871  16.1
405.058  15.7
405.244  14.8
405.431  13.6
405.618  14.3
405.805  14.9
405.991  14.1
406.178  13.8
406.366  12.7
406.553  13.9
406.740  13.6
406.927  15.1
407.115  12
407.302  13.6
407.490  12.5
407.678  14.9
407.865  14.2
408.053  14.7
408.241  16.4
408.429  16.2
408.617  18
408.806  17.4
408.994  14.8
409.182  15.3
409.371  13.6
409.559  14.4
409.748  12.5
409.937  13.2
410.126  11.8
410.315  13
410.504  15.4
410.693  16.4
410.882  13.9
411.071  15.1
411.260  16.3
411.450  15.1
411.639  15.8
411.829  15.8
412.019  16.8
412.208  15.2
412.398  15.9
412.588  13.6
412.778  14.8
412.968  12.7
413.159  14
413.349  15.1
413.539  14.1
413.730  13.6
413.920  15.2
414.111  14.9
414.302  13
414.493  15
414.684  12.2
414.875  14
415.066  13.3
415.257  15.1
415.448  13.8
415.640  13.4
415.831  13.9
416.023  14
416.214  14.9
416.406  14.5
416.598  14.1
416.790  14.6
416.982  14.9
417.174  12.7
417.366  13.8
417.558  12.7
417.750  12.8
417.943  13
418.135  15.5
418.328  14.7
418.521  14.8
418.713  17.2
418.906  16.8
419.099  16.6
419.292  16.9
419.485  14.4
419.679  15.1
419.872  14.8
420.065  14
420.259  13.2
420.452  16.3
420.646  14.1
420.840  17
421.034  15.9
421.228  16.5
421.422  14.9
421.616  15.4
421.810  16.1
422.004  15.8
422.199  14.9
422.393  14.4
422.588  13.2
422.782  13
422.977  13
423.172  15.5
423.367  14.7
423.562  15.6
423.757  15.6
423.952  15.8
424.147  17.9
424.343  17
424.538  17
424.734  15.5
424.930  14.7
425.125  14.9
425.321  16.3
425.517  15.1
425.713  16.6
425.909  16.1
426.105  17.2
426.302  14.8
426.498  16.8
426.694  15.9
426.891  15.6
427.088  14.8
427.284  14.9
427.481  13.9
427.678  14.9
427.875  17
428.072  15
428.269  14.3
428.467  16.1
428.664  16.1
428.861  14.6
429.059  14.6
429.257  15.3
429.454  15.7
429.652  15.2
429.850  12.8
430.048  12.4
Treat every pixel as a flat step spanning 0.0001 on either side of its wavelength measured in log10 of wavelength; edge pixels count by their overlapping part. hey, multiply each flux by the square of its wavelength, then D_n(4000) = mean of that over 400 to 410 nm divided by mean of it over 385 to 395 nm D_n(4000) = 1.95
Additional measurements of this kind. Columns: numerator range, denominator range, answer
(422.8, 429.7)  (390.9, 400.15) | 1.91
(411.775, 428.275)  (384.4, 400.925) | 1.87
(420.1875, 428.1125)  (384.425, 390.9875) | 2.28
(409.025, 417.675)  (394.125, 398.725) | 1.69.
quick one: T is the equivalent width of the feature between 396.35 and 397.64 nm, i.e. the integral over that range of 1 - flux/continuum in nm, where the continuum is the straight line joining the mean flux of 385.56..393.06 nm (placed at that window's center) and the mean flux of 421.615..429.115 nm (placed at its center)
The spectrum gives 0.48 nm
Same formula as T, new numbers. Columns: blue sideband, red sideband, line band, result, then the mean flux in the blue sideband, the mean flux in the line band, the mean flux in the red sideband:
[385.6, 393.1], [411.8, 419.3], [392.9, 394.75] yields 0.65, 8.5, 6.2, 14.5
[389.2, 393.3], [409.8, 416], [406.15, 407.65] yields -0.06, 9.1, 13.4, 14.4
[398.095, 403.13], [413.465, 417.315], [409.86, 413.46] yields -0.14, 14.5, 14.7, 14.1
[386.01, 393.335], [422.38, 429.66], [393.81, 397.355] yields 0.53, 8.46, 8.12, 15.4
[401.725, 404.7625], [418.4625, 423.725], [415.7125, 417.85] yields 0.18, 15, 13.9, 15.2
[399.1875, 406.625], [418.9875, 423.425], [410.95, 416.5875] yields 0.18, 14.9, 14.5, 15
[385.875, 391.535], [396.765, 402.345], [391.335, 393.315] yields 0.37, 8.61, 8.11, 12.9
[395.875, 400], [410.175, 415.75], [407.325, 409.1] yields -0.29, 10.3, 15.4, 14.5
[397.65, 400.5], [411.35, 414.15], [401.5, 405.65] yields -0.39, 13.3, 15.1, 14.8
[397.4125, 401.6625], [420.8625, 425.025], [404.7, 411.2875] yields -0.11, 13.6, 14.5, 15.4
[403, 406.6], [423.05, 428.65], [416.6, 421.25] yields 0.13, 14.6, 14.9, 15.7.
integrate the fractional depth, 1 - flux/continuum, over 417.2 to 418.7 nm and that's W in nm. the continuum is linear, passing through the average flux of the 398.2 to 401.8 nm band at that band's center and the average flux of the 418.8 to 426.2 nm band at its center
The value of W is 0.121 nm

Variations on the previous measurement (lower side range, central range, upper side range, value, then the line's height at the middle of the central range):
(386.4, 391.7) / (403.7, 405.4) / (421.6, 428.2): -0.50 nm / 11.6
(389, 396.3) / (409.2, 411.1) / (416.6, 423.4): -0.19 nm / 12.7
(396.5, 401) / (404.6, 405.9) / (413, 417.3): -0.24 nm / 12.6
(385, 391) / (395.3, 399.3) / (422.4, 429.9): 0.22 nm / 9.97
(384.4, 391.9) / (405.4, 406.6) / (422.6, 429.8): -0.23 nm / 11.7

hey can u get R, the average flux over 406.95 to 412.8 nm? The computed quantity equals 14.8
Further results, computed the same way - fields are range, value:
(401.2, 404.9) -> 15.2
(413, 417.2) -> 14.1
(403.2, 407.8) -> 14.4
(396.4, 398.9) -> 9.1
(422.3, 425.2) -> 15.2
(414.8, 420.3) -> 14.5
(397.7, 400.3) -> 13.1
